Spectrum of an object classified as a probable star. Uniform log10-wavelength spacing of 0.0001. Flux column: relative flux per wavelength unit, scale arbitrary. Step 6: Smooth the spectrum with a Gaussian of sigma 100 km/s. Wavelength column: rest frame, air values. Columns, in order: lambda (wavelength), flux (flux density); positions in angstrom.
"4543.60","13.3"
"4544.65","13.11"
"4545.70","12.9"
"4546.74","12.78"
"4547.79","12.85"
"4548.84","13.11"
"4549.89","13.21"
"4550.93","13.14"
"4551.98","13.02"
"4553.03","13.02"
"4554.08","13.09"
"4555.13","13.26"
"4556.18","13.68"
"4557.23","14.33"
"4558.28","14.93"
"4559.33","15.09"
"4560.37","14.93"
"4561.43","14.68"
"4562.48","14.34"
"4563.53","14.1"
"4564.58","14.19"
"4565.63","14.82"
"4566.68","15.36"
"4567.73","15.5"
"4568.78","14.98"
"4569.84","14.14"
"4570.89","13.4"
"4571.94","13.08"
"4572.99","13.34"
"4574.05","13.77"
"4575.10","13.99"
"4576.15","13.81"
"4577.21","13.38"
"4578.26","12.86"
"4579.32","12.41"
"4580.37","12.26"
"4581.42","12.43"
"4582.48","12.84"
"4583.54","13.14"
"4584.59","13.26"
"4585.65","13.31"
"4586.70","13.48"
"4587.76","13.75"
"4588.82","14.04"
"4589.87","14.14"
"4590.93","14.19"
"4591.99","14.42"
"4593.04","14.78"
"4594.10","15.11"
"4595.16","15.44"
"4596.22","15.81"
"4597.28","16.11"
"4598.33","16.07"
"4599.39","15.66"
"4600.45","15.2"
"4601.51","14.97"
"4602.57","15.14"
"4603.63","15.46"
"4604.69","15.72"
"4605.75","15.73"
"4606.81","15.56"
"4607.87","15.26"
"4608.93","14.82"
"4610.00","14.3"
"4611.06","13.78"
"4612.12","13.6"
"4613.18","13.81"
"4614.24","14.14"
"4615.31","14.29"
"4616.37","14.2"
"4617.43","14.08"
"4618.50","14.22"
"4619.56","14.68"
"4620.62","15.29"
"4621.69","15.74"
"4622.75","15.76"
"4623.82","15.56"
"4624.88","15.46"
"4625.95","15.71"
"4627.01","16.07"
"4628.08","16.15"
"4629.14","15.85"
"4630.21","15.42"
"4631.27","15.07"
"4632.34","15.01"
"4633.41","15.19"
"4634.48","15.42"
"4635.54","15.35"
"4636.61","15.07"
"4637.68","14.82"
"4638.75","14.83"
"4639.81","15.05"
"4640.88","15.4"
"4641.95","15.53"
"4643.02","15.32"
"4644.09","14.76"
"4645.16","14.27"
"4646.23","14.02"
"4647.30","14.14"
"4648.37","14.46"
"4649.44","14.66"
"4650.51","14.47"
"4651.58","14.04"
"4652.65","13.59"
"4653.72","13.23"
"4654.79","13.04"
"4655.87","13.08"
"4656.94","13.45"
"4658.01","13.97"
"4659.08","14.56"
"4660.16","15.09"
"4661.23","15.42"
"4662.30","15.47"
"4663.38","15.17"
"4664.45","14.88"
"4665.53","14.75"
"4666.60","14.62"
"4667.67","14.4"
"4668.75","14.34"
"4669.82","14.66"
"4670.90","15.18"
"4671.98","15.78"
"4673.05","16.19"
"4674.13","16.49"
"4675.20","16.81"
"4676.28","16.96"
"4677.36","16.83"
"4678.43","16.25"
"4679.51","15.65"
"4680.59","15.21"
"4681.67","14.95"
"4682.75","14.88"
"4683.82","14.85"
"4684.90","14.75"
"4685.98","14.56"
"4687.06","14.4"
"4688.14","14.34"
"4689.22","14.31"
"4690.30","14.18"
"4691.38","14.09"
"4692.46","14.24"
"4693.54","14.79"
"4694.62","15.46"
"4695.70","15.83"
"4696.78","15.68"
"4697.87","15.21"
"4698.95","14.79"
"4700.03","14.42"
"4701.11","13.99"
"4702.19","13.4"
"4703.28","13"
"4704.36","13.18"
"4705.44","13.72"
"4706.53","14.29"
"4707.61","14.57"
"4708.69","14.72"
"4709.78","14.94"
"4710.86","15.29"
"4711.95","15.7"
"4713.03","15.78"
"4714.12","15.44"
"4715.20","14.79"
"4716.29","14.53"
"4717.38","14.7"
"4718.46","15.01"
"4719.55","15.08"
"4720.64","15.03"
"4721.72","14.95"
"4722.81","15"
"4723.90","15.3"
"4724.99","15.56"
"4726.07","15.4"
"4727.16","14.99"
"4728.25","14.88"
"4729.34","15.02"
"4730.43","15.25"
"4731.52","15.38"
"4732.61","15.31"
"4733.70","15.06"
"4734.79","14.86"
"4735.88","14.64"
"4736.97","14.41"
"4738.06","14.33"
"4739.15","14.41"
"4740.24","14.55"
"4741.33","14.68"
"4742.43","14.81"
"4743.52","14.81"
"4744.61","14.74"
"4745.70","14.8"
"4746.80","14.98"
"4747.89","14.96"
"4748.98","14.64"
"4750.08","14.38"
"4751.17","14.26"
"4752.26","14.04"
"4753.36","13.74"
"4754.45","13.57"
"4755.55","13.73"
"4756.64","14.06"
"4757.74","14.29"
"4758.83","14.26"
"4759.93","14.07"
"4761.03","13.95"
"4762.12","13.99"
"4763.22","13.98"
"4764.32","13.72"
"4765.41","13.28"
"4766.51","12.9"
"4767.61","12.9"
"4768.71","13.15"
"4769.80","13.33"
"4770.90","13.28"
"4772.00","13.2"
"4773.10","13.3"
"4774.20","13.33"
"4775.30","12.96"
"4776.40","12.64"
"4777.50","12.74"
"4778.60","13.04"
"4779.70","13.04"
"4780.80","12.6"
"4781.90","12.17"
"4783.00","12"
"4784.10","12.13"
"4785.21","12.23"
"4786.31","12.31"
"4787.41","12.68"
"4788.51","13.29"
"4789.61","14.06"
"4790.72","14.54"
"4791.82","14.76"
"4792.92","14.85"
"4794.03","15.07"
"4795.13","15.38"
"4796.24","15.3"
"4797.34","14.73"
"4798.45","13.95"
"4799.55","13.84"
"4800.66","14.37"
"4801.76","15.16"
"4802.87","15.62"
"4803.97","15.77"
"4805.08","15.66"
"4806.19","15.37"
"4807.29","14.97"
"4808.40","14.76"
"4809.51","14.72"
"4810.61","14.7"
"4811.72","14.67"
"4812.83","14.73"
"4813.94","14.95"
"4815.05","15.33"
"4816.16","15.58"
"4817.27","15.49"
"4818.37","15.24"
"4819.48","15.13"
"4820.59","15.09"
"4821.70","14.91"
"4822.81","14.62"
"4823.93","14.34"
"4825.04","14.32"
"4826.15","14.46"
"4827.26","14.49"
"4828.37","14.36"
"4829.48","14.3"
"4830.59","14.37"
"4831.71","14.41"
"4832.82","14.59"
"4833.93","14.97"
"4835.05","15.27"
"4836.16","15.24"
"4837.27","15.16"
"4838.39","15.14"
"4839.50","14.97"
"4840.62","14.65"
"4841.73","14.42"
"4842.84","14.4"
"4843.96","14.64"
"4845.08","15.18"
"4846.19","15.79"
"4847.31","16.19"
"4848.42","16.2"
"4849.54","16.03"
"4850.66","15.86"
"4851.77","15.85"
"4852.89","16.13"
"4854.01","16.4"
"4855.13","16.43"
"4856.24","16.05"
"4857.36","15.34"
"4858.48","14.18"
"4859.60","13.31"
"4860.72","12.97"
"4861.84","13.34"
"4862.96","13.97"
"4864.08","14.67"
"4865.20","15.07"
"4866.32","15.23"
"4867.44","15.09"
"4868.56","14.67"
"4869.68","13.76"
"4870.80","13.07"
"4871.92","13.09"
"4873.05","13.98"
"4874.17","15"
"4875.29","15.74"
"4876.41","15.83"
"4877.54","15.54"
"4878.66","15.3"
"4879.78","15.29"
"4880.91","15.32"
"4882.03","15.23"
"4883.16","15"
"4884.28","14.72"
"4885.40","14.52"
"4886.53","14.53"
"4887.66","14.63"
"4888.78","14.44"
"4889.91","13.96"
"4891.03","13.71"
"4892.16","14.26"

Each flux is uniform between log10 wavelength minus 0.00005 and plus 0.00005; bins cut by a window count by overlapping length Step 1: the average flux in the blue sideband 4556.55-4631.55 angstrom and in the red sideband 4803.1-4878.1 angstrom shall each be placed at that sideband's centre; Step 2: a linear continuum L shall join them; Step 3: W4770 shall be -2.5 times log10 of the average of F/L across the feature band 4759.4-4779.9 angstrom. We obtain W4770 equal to 0.12 mag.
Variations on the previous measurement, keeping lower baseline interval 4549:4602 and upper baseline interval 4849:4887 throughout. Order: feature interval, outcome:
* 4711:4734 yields -0.048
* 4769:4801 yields 0.092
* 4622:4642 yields -0.086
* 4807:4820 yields -0.020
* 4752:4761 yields 0.048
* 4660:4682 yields -0.083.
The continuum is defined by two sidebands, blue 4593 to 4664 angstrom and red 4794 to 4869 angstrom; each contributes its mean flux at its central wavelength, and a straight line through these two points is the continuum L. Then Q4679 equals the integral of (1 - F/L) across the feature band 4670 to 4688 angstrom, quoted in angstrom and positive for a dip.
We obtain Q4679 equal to -0.8 angstrom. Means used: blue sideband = 14.9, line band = 15.6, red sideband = 15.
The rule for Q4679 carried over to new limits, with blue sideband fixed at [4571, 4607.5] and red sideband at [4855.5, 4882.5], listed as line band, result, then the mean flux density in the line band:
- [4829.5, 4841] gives -0.2 angstrom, 14.8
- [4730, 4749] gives -0.5 angstrom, 14.8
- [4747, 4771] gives 1.0 angstrom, 13.9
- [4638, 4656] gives -0.1 angstrom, 14.4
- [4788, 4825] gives -0.8 angstrom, 14.9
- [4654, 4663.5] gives 0.0 angstrom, 14.3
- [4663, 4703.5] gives -1.8 angstrom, 15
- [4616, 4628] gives -0.8 angstrom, 15.2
